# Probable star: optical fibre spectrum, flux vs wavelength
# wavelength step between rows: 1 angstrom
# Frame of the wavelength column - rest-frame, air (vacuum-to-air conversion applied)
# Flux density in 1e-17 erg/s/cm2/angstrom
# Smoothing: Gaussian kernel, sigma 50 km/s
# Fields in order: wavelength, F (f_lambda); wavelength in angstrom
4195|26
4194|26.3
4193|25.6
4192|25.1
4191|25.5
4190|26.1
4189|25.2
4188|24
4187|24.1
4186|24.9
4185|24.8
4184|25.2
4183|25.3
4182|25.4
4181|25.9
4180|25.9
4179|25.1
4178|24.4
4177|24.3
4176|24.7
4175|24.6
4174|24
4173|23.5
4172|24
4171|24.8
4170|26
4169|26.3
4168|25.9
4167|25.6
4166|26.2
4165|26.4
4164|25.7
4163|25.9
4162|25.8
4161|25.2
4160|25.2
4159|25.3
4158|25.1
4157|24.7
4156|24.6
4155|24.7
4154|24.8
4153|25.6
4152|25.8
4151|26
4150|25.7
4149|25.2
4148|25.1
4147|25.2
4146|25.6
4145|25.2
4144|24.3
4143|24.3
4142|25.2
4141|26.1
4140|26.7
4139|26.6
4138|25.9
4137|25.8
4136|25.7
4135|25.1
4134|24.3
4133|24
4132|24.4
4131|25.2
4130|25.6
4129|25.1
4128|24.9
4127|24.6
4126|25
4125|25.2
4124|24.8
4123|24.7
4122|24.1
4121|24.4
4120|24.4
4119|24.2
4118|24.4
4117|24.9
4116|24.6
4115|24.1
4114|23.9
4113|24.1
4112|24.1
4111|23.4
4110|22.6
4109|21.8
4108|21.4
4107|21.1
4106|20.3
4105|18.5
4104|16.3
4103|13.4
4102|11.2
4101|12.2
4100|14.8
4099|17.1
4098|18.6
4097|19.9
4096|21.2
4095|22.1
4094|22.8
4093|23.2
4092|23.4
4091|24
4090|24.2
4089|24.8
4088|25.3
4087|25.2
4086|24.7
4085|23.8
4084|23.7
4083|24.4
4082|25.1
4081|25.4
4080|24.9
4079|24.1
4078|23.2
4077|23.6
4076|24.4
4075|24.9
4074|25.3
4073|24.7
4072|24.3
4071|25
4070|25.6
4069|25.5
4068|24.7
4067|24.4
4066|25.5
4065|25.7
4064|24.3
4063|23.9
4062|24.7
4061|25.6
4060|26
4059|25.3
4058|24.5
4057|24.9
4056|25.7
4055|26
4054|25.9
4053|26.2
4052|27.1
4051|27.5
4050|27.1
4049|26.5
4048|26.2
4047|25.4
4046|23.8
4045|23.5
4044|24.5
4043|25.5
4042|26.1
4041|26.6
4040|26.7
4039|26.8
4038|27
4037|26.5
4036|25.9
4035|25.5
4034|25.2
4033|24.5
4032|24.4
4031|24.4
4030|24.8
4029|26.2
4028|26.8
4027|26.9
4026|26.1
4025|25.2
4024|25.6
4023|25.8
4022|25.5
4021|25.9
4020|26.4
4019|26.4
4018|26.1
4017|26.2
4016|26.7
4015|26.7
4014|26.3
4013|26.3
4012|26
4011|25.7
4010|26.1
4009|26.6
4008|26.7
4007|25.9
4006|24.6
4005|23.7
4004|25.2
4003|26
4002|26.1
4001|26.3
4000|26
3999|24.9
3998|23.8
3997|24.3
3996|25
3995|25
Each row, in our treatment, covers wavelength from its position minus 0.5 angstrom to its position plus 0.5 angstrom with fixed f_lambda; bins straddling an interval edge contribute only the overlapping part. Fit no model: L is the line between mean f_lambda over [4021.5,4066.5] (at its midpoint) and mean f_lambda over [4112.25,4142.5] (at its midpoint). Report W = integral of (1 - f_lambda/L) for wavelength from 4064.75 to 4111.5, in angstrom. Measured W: 5.4 angstrom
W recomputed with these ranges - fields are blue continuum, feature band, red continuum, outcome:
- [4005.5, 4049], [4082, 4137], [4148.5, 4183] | 6.07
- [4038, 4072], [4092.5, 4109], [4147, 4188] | 4.49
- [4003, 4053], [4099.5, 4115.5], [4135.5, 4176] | 3.74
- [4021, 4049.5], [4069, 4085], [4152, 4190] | 0.57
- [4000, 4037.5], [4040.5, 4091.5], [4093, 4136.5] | -2.21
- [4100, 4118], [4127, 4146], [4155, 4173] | -1.95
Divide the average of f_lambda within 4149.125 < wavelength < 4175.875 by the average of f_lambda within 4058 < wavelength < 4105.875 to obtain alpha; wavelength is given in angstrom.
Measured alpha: 1.11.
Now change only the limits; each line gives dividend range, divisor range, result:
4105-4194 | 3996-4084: 0.97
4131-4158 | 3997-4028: 0.98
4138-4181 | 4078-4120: 1.15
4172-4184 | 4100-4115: 1.27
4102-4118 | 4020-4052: 0.83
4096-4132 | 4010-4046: 0.85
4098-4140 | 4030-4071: 0.89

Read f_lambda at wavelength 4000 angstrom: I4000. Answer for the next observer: 26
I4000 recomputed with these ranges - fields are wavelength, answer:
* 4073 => 24.7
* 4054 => 25.9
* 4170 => 26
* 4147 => 25.2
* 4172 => 24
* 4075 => 24.9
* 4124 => 24.8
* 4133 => 24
